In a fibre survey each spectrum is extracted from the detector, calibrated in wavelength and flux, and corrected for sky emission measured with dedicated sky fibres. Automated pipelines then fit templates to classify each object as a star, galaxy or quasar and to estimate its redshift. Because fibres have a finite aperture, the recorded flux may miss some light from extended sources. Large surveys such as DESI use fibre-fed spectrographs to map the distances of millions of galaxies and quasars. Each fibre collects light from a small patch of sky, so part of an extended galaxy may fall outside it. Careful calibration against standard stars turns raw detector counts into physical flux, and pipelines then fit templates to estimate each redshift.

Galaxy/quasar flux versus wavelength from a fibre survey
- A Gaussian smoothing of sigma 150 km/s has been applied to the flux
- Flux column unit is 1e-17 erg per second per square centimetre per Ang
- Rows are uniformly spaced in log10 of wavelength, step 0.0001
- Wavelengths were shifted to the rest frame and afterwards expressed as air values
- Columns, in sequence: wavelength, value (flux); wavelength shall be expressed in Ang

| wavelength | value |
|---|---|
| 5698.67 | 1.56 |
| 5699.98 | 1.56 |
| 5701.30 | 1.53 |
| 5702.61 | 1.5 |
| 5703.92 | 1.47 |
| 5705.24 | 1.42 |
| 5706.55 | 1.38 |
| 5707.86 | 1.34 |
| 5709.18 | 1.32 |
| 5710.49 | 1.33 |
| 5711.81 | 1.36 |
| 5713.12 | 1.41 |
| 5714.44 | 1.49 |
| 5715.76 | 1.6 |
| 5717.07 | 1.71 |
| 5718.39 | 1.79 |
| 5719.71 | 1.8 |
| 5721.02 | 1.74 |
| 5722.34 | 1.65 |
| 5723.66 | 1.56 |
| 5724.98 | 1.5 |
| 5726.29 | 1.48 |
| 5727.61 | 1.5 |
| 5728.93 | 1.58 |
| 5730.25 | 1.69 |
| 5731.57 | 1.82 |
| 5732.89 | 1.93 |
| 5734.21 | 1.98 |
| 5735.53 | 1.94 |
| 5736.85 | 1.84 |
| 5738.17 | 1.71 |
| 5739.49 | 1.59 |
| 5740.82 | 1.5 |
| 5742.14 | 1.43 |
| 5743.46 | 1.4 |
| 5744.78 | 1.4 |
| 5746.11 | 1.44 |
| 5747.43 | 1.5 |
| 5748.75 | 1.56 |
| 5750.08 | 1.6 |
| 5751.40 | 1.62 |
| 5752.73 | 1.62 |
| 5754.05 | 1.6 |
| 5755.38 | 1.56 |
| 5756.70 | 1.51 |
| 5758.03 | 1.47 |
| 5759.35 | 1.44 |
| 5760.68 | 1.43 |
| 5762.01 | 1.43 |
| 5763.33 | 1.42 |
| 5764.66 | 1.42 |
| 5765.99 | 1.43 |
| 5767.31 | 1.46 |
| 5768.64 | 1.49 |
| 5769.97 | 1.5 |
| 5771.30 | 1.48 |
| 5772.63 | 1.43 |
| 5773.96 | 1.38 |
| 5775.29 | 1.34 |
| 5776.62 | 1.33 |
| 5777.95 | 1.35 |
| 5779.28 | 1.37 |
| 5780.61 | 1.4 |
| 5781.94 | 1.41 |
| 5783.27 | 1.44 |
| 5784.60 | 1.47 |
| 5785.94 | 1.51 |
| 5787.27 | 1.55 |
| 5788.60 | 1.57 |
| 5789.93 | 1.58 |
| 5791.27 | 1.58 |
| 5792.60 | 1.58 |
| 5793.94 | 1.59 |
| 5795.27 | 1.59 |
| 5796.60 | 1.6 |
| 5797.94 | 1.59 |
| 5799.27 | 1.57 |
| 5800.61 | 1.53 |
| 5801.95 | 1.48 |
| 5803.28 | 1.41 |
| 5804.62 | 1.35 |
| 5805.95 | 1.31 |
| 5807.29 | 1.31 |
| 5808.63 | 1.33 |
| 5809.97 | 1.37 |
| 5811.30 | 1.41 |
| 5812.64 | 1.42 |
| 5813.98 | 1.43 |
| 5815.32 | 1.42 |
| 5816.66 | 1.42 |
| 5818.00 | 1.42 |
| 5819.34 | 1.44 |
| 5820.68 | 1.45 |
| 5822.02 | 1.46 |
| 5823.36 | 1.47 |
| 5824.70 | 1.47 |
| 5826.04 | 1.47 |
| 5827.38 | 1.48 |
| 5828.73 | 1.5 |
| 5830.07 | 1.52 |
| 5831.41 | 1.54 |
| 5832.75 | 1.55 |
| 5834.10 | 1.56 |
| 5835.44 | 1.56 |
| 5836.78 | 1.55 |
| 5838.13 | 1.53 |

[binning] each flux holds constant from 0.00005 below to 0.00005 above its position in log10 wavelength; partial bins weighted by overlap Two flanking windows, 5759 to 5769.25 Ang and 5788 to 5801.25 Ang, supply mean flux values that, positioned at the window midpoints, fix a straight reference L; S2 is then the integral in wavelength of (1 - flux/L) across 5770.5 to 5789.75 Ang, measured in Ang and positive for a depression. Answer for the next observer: 0.99 Ang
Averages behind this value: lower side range 1.44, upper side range 1.58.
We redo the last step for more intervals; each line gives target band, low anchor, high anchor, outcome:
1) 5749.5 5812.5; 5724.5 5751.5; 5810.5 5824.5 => 2.0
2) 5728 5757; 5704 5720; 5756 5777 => -3.4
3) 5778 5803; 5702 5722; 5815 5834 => -0.5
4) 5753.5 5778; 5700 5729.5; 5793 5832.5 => 0.7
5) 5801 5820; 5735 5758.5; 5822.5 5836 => 1.6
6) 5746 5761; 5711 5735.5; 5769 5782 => -0.3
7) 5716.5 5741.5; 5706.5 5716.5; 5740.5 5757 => -4.1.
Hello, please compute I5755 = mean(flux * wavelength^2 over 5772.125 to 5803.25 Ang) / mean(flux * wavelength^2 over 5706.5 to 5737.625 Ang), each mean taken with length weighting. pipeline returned 0.9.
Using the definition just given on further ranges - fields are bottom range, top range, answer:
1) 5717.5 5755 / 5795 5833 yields 0.92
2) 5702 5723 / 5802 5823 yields 0.95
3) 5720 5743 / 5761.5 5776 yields 0.87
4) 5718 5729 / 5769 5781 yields 0.88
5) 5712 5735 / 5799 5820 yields 0.88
